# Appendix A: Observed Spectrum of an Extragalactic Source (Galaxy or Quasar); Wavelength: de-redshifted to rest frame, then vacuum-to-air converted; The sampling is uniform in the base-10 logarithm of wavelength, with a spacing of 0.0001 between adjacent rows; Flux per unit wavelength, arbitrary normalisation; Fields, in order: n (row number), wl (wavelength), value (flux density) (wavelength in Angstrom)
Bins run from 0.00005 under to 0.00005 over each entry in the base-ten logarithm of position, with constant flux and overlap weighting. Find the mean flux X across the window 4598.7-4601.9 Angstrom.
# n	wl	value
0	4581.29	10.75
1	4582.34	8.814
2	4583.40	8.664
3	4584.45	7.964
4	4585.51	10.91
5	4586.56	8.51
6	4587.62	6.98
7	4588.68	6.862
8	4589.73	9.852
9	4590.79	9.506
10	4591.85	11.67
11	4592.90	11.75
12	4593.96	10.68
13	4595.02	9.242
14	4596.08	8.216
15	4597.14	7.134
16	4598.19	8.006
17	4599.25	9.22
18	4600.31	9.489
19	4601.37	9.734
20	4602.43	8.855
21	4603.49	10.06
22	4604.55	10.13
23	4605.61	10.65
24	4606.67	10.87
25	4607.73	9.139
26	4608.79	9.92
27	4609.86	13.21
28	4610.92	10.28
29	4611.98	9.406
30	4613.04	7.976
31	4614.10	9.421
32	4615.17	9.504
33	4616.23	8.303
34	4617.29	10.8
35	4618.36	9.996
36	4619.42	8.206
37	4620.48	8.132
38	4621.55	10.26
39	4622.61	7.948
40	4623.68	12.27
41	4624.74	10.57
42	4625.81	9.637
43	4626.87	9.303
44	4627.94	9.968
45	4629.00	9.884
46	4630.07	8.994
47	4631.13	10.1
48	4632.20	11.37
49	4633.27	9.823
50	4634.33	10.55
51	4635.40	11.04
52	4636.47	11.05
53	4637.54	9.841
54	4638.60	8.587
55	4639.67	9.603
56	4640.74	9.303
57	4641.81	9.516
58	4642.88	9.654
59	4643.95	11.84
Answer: 9.46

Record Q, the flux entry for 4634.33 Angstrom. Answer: 10.55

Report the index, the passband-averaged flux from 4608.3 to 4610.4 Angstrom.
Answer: 11.6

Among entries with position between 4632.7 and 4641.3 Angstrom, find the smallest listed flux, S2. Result 8.587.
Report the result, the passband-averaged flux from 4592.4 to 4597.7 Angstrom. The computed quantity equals 9.38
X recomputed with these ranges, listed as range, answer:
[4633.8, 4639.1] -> 10.2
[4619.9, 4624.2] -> 9.62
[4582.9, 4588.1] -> 8.63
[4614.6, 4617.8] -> 9.52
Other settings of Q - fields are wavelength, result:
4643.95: 11.84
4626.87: 9.303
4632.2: 11.37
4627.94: 9.968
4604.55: 10.13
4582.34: 8.814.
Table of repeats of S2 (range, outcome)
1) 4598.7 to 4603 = 8.855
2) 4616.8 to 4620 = 8.206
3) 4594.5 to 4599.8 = 7.134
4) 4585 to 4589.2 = 6.862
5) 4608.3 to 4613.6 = 7.976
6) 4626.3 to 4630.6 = 8.994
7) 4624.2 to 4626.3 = 9.637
